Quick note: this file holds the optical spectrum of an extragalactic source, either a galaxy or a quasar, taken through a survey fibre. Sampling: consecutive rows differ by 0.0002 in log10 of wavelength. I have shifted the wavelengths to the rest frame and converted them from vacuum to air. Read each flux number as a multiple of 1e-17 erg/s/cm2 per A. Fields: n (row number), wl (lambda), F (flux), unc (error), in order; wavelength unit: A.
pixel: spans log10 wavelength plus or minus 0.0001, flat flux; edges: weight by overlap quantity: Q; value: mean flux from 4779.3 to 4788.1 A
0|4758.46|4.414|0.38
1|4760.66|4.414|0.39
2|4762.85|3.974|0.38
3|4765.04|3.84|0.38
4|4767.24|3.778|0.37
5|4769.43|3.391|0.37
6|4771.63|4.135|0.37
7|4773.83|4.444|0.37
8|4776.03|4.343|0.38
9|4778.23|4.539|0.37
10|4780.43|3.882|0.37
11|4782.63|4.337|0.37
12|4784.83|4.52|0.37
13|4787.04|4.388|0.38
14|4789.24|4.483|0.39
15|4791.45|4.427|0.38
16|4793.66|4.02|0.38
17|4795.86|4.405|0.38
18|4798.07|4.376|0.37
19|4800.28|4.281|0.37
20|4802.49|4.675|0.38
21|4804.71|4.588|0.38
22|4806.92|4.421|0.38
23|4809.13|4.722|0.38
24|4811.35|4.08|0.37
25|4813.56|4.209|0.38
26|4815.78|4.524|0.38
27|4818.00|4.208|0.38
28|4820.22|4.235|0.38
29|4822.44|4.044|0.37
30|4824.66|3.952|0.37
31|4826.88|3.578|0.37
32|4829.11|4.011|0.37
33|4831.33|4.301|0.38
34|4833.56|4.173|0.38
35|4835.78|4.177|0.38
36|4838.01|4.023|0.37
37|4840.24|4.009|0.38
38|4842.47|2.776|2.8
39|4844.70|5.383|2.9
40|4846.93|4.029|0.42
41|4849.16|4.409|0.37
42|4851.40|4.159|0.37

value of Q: 4.28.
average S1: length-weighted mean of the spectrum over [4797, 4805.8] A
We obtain 4.48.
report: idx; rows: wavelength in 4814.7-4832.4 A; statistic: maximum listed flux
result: 4.524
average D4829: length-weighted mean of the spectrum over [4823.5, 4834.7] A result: 4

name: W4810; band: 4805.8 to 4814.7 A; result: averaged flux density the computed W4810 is 4.36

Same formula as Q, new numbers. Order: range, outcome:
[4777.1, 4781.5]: 4.21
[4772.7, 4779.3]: 4.44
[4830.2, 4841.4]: 4.13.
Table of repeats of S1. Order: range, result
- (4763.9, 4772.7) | 3.79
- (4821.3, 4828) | 3.86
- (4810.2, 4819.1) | 4.26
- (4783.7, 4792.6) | 4.45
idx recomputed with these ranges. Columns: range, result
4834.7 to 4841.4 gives 4.177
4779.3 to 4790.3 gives 4.52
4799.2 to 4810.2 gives 4.722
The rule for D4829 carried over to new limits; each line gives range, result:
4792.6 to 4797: 4.22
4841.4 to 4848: 4.07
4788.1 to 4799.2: 4.34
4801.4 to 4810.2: 4.6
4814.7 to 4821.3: 4.32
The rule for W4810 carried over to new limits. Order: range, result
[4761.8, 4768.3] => 3.86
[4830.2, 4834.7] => 4.24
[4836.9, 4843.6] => 3.61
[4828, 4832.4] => 4.16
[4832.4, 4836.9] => 4.18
